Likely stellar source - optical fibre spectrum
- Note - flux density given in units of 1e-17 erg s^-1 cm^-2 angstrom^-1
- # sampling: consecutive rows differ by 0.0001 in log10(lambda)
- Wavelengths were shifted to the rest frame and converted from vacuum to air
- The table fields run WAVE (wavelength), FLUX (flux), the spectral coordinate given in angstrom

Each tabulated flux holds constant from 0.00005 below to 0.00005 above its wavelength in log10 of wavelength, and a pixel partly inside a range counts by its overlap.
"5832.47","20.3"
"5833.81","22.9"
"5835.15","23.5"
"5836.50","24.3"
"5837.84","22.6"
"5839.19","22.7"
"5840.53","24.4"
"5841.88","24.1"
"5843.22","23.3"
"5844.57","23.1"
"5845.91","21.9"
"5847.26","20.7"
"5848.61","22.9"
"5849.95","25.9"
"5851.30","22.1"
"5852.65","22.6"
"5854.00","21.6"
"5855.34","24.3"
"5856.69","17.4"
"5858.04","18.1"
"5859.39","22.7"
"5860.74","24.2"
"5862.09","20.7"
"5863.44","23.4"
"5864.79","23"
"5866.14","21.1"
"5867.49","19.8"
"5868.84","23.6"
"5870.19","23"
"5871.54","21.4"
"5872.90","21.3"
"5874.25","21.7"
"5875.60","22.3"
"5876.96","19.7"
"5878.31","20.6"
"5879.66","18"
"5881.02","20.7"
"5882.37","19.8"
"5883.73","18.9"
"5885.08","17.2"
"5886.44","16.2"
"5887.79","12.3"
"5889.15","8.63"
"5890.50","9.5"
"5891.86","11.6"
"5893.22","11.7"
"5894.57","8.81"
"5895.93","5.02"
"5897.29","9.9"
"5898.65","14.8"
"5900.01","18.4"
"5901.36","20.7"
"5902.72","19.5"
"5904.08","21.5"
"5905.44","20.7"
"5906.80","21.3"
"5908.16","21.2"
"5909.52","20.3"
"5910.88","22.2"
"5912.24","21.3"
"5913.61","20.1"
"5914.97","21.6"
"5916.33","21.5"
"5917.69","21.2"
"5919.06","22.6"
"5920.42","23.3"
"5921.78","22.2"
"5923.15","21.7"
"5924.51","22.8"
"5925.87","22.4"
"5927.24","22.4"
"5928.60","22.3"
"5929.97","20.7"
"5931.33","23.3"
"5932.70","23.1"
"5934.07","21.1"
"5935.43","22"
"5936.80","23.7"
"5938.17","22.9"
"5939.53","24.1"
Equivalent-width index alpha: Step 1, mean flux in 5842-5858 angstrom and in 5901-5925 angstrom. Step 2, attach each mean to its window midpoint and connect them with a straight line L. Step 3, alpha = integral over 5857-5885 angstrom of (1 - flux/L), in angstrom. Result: 1.2 angstrom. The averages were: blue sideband 22.2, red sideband 21.4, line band 21.1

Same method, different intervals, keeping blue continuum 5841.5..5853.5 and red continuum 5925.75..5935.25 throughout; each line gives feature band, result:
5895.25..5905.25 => 2.9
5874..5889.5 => 3.1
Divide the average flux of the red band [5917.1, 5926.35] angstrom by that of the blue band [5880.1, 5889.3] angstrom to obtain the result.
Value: 1.3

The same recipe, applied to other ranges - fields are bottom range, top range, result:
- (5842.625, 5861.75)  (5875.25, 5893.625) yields 0.73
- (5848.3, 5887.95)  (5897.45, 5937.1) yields 1.01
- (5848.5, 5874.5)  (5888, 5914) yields 0.73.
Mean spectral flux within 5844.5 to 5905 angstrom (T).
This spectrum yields 18.9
